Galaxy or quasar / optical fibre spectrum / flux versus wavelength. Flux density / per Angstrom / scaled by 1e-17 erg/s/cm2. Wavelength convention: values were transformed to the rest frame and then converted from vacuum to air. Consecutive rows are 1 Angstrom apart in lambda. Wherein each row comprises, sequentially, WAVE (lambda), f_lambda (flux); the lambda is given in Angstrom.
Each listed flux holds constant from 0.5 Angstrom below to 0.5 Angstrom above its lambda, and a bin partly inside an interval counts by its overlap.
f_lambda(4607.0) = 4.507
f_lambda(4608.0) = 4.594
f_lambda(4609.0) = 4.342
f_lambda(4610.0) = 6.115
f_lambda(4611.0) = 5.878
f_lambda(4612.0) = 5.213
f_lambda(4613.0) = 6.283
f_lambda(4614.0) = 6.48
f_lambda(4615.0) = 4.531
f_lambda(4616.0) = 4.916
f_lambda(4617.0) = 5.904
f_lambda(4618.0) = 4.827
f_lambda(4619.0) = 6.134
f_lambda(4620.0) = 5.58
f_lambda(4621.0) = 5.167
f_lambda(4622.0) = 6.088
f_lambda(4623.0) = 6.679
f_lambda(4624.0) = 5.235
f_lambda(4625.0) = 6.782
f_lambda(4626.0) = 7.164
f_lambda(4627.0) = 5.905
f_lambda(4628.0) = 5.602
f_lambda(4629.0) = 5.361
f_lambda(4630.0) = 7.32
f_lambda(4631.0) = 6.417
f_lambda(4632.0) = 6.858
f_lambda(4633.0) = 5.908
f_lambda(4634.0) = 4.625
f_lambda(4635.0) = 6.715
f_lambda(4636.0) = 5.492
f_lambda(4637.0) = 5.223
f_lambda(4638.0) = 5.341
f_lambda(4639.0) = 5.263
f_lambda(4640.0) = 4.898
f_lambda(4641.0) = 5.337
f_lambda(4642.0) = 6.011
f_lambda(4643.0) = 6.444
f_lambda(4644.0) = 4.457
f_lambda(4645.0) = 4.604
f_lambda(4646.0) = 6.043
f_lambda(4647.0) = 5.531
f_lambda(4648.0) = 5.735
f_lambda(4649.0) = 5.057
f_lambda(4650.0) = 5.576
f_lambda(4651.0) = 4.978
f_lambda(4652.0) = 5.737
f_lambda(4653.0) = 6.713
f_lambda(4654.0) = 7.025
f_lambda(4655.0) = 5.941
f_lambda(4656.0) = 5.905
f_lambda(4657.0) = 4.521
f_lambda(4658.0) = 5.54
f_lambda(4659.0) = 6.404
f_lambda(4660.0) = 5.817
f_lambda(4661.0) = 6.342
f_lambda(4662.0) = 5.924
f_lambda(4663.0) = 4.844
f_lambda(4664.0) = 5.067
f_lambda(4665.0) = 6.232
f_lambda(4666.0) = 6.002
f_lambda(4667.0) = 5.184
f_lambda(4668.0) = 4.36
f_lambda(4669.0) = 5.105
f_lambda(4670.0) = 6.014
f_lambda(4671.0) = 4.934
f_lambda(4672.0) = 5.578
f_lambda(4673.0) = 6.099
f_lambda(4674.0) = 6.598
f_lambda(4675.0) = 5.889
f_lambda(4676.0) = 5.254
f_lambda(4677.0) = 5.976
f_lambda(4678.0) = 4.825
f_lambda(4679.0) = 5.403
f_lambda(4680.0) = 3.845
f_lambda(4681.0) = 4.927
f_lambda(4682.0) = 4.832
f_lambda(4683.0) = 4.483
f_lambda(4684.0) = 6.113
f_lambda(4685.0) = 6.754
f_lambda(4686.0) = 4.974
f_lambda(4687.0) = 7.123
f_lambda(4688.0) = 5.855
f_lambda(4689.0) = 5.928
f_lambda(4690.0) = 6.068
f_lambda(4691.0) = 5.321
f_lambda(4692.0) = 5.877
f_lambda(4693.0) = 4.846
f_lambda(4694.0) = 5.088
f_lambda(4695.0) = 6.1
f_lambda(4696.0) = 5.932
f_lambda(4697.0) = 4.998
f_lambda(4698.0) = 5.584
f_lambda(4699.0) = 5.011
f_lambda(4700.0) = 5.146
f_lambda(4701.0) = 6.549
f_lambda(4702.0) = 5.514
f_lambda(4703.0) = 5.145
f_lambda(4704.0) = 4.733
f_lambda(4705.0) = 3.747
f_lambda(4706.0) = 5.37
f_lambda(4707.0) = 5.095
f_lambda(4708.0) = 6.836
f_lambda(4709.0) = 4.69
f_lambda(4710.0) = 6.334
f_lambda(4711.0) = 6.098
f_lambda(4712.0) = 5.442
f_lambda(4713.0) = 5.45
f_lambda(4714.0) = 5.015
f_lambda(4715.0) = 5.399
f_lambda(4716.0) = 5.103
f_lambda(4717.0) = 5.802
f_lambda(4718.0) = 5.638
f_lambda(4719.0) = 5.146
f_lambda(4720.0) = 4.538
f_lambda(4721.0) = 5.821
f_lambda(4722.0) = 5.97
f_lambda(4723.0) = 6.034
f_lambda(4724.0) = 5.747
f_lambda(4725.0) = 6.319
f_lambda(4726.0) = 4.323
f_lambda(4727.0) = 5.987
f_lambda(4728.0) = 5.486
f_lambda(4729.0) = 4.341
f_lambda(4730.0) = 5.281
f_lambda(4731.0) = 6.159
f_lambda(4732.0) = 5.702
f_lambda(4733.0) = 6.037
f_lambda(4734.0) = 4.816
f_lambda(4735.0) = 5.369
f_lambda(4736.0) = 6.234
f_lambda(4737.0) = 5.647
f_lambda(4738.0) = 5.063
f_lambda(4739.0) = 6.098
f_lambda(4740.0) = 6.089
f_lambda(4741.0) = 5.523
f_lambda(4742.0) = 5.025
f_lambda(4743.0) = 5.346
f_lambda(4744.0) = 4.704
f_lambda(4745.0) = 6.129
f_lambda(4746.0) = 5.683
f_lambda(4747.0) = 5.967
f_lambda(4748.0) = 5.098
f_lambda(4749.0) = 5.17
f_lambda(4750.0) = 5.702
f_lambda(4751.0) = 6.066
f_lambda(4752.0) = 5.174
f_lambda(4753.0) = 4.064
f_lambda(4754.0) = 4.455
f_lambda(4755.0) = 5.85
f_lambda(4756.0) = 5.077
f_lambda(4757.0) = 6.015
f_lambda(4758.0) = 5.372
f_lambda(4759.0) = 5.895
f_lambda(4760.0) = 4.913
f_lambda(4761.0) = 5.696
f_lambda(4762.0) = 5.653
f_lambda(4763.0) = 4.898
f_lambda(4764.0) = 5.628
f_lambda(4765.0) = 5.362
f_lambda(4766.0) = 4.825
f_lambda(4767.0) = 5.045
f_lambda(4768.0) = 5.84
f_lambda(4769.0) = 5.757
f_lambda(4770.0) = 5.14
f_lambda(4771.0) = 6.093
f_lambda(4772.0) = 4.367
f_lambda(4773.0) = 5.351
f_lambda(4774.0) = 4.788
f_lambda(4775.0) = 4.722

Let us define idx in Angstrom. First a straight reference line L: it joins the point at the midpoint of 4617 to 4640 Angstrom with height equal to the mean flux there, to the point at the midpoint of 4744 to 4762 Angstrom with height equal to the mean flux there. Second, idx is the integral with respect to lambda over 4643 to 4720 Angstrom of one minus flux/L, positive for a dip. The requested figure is 2.2 Angstrom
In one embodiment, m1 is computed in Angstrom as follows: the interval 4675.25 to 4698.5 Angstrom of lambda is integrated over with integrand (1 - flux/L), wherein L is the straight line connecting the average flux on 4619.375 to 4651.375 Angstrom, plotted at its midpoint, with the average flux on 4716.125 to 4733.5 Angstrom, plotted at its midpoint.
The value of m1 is 0.56 Angstrom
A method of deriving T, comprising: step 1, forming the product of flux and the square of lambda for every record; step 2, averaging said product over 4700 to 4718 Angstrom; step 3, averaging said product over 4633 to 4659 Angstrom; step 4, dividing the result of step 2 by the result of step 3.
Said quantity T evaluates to 1.0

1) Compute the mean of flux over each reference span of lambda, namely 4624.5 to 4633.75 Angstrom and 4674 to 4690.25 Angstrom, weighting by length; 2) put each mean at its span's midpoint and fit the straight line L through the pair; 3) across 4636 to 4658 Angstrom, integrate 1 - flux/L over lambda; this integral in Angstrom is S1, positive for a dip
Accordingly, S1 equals 1.9 Angstrom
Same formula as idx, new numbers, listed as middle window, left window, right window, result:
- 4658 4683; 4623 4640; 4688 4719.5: 1.0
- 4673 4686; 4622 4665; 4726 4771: 0.6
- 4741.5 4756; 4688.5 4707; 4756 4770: 0.3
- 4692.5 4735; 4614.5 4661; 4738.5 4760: 0.7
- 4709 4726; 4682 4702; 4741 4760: -0.1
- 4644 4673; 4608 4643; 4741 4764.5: 0.3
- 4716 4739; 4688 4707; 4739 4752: -0.1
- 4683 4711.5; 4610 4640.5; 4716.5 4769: 0.1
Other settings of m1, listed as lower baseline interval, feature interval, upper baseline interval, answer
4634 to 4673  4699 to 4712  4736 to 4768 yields 0.16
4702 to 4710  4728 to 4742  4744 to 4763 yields -0.57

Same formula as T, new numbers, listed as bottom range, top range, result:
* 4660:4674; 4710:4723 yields 1.01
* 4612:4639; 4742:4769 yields 0.97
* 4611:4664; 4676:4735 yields 0.98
